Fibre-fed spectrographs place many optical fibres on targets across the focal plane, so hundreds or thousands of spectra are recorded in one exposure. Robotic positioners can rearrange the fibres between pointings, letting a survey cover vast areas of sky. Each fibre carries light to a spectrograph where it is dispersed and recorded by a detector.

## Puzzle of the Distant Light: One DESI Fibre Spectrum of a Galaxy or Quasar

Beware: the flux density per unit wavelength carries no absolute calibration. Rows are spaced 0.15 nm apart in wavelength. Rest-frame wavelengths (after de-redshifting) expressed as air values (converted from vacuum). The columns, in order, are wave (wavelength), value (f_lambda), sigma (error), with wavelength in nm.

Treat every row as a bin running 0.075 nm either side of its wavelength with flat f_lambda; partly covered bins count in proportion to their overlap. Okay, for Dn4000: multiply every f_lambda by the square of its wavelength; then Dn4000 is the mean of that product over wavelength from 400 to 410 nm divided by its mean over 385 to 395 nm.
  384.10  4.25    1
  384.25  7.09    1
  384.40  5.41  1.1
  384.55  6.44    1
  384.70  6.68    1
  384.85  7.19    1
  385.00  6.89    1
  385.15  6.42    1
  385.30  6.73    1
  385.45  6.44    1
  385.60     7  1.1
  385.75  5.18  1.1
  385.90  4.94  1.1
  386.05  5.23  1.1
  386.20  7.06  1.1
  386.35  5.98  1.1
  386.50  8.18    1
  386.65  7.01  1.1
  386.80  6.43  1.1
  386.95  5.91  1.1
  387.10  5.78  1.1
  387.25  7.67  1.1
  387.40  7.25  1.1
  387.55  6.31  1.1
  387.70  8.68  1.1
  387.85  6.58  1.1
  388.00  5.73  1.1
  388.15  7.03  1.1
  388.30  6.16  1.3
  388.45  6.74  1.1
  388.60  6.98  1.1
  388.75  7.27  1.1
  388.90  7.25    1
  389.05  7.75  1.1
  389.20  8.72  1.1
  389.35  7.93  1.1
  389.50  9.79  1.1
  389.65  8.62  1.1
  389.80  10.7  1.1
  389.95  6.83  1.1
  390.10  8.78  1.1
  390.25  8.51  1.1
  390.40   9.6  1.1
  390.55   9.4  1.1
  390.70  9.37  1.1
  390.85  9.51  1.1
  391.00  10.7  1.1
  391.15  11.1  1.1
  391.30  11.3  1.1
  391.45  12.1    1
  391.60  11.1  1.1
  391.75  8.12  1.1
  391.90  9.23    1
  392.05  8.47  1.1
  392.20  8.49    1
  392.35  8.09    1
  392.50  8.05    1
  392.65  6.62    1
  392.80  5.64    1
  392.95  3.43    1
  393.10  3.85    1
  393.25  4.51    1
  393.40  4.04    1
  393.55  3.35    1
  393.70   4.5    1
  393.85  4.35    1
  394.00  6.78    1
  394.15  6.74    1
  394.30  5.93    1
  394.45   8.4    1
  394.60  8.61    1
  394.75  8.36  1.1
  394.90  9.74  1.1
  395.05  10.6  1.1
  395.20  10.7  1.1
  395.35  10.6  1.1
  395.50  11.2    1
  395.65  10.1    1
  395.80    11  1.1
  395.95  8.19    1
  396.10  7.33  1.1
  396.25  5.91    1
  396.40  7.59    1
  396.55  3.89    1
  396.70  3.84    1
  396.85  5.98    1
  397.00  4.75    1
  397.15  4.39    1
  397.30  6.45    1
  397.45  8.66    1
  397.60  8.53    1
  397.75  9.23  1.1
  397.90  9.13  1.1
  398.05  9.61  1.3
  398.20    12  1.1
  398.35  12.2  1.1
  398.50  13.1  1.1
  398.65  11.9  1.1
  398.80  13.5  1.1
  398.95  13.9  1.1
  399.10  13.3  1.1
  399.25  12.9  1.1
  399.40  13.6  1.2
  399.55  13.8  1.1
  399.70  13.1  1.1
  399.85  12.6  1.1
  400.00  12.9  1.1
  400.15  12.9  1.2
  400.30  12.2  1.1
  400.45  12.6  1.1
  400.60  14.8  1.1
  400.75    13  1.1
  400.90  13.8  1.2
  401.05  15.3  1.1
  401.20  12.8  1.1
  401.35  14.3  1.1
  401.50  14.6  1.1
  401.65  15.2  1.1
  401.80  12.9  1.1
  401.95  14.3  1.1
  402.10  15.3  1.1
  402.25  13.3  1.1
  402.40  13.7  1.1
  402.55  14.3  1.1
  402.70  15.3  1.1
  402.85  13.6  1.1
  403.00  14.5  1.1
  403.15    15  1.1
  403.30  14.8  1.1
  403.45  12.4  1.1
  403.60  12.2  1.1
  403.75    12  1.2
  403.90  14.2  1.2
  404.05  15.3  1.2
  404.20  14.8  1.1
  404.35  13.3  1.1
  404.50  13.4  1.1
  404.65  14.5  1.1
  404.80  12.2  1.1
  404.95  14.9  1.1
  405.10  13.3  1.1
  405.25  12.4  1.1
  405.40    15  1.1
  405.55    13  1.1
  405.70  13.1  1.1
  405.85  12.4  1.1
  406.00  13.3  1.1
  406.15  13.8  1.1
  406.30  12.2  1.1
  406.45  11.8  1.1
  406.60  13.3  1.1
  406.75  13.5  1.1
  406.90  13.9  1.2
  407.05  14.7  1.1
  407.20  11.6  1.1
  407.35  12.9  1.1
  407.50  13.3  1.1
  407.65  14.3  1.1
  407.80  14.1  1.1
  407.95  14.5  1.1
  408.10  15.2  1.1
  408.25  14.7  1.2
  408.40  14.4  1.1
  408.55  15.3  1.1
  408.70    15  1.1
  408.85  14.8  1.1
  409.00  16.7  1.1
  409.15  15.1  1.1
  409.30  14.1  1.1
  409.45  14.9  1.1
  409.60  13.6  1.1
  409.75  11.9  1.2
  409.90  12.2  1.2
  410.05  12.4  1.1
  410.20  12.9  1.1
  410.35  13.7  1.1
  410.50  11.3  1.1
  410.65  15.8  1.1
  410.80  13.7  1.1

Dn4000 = 2.01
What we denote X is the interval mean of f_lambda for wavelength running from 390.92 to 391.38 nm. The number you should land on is 11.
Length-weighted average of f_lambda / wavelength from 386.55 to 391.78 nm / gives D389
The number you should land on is 8.25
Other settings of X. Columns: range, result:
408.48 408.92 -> 15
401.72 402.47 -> 13.9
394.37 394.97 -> 8.75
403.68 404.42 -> 13.9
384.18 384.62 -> 6.3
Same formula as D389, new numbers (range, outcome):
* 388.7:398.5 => 8.09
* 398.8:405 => 13.7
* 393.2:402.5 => 10.2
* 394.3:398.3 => 8.24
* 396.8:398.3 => 7.98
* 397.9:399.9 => 12.6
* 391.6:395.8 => 7.48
